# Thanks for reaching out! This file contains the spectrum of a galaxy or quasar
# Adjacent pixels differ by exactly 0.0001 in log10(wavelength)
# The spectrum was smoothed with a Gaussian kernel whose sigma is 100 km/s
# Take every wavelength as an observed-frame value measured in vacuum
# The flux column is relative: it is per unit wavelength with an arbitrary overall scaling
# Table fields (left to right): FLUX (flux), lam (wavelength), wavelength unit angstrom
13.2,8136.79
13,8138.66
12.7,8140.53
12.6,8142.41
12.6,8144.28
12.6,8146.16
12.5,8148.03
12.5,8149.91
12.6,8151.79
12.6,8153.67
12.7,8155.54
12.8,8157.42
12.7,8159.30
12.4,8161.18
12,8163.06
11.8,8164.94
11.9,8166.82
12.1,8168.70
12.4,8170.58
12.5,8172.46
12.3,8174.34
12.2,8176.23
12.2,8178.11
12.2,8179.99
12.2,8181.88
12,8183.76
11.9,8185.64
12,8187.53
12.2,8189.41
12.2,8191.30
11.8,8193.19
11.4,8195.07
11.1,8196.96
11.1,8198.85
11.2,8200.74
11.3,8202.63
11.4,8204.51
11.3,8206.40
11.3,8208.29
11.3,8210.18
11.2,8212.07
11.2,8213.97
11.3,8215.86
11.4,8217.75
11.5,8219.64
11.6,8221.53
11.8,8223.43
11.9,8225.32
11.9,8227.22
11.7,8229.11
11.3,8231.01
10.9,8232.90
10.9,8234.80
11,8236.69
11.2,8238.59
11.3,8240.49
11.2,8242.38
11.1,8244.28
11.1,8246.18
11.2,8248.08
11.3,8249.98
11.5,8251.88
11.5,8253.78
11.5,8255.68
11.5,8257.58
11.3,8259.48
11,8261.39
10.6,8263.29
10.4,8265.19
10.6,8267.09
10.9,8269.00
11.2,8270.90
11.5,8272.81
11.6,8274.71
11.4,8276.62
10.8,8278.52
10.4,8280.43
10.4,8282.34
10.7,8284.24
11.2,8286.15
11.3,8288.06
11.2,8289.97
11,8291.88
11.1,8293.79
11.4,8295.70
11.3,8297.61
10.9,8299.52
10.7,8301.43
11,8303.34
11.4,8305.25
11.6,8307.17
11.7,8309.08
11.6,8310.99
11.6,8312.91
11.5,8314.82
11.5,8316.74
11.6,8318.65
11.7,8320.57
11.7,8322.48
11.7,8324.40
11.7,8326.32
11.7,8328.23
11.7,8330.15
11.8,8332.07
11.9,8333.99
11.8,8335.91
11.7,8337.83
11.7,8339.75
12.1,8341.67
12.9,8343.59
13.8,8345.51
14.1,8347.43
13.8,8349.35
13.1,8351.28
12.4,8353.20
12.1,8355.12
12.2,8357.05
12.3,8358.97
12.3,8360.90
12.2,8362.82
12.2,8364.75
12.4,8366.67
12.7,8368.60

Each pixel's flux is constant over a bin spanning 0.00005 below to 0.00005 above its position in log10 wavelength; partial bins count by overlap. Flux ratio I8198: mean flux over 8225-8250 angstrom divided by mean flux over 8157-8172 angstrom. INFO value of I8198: 0.9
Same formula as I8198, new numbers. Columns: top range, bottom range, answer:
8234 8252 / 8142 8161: 0.89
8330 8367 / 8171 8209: 1.05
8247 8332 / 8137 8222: 0.94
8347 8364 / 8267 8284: 1.15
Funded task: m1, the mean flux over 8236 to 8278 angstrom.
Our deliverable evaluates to 11.2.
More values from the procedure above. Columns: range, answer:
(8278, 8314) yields 11.1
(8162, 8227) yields 11.7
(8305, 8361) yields 12.1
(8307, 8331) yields 11.6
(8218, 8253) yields 11.4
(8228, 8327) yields 11.2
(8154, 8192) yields 12.2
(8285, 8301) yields 11.2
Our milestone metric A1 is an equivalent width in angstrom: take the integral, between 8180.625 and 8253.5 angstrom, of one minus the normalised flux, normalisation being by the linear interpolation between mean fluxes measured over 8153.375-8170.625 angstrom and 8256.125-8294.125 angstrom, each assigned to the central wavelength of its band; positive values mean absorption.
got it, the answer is 1.4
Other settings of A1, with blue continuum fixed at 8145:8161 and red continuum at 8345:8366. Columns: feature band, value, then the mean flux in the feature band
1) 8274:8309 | 4.4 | 11.1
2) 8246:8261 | 1.6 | 11.4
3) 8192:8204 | 1.2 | 11.3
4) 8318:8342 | 1.9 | 11.7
